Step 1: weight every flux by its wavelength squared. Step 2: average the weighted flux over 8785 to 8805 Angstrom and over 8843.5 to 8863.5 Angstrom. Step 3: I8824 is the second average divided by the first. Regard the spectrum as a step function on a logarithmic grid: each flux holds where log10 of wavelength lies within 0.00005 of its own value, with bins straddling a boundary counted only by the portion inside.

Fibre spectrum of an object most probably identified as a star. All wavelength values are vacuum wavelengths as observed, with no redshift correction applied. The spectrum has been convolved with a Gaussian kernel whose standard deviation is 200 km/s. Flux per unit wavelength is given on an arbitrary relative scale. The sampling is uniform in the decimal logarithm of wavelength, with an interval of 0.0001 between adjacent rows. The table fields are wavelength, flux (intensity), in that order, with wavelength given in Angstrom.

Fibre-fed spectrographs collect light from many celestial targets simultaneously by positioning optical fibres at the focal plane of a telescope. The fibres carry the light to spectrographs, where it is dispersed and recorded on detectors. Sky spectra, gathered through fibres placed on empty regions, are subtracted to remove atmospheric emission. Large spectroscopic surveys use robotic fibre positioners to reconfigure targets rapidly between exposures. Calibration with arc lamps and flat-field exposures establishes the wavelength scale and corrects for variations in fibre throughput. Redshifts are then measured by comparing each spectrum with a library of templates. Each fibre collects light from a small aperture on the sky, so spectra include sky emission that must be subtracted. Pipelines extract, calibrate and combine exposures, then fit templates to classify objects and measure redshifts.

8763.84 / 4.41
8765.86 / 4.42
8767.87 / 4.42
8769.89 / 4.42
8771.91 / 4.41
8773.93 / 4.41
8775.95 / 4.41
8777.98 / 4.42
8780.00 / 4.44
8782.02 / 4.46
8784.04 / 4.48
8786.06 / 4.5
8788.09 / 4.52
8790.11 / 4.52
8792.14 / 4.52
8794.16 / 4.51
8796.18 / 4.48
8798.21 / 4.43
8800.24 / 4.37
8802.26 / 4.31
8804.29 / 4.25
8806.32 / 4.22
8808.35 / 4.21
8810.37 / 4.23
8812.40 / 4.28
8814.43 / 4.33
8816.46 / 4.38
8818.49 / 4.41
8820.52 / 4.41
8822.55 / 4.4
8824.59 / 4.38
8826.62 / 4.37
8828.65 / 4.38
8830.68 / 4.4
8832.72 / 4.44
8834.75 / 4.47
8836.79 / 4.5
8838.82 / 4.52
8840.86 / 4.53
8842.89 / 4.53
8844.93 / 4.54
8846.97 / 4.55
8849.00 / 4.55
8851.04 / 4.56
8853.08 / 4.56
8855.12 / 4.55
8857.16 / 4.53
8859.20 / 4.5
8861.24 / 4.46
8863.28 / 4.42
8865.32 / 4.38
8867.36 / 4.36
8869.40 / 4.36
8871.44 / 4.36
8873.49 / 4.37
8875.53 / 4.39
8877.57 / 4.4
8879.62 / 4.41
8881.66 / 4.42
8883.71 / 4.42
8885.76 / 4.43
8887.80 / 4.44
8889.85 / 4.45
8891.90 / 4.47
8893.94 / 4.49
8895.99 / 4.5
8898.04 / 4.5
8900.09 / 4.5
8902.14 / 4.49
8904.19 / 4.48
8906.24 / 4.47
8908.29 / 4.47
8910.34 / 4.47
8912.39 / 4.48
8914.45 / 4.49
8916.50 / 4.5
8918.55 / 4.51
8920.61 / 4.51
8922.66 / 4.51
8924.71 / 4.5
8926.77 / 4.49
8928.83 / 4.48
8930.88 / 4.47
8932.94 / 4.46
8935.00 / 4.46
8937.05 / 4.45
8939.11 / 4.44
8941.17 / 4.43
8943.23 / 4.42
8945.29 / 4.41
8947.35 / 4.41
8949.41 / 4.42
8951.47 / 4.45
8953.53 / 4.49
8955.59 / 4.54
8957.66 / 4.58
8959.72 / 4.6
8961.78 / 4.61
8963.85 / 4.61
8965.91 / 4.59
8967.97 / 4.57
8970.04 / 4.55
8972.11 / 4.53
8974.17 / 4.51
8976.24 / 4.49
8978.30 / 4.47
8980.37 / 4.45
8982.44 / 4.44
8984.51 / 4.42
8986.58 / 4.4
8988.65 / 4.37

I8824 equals 1.0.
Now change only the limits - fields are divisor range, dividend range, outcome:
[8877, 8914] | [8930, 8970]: 1.02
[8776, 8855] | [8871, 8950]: 1.03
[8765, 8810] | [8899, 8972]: 1.05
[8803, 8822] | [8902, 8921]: 1.07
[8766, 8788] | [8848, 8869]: 1.03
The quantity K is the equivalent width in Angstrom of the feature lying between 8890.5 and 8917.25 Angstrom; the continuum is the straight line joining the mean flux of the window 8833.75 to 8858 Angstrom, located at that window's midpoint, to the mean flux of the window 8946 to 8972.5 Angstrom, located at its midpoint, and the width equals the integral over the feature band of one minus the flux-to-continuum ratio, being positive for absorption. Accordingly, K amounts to 0.3 Angstrom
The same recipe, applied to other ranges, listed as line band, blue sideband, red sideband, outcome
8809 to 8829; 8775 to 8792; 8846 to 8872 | 0.5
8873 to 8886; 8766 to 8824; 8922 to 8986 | 0.1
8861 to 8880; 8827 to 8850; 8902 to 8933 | 0.4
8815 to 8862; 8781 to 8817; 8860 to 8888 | -0.8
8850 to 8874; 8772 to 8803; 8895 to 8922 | 0.1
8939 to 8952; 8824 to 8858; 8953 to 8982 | 0.3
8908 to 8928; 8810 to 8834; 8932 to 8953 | -0.3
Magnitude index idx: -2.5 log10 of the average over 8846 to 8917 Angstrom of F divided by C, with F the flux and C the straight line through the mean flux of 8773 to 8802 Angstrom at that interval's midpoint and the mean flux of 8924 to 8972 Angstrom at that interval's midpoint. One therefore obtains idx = 0.00 mag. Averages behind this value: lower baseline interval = 4.46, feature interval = 4.46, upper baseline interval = 4.5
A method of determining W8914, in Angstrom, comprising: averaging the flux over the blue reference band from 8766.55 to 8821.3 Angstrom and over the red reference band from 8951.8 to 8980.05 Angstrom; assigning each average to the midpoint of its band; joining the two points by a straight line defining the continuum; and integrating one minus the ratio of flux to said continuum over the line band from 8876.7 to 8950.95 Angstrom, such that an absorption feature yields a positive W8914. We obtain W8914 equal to 0.62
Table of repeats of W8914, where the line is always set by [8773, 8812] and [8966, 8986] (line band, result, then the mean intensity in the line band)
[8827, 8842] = -0.12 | 4.46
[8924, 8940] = 0.01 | 4.47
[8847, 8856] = -0.25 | 4.56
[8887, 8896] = -0.03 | 4.47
